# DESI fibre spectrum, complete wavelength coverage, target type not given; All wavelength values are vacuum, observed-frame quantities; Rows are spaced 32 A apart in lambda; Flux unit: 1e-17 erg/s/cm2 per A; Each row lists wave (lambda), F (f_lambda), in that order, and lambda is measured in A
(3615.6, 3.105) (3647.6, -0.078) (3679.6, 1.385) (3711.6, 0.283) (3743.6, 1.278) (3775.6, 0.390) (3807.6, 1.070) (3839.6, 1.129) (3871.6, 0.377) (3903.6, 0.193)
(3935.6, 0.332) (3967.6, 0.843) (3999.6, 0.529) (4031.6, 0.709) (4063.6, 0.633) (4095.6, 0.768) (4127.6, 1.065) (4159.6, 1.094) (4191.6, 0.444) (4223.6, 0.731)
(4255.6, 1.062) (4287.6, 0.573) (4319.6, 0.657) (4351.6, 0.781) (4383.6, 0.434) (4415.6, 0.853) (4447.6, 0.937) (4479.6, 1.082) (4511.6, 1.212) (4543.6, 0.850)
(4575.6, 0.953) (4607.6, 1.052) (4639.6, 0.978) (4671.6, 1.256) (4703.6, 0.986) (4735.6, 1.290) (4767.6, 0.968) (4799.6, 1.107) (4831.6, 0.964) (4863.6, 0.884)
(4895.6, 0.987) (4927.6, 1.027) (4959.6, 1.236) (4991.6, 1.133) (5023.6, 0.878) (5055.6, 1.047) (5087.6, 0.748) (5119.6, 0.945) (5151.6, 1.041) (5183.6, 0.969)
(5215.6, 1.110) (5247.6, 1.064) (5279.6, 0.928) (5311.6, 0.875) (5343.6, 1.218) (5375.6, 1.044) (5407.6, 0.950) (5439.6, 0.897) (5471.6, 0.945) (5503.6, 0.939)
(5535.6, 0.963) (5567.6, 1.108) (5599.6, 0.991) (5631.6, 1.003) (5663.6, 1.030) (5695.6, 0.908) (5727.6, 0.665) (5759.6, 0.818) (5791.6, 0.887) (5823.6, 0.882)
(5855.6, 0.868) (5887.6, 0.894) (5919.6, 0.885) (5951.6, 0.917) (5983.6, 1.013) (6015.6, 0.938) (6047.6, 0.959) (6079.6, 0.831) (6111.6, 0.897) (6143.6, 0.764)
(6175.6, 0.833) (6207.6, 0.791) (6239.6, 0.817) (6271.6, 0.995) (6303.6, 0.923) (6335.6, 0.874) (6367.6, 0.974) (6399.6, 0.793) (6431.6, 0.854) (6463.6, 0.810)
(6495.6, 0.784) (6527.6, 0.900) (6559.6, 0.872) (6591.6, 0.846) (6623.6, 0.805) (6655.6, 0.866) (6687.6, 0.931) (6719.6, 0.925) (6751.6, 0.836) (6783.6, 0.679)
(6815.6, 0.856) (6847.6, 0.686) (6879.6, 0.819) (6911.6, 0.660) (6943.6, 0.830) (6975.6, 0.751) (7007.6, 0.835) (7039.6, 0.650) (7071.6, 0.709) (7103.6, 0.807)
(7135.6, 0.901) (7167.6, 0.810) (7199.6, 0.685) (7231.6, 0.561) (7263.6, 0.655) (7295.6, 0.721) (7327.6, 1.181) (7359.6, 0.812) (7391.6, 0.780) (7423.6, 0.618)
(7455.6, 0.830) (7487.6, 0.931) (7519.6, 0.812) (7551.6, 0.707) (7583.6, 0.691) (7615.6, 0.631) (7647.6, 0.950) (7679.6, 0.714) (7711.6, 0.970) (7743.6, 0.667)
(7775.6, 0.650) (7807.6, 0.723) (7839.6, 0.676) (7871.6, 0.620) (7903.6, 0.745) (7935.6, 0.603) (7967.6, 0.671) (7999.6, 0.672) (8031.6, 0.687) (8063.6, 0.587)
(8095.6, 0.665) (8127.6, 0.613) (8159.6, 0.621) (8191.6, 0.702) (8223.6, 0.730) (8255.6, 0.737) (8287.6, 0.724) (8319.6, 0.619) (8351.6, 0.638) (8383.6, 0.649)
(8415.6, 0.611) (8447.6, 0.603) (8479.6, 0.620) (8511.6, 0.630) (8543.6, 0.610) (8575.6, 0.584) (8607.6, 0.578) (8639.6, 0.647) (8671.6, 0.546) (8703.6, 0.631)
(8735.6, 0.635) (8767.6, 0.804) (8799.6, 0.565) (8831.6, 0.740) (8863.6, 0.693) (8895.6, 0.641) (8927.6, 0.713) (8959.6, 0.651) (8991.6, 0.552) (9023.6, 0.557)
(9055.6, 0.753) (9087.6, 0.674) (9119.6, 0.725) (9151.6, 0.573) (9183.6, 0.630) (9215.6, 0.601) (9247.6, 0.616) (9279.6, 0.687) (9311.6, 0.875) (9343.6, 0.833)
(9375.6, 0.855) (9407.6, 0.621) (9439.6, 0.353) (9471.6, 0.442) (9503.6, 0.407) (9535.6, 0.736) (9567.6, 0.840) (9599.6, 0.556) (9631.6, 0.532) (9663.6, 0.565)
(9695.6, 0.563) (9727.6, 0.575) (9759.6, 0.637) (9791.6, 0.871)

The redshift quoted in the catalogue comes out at 0.12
